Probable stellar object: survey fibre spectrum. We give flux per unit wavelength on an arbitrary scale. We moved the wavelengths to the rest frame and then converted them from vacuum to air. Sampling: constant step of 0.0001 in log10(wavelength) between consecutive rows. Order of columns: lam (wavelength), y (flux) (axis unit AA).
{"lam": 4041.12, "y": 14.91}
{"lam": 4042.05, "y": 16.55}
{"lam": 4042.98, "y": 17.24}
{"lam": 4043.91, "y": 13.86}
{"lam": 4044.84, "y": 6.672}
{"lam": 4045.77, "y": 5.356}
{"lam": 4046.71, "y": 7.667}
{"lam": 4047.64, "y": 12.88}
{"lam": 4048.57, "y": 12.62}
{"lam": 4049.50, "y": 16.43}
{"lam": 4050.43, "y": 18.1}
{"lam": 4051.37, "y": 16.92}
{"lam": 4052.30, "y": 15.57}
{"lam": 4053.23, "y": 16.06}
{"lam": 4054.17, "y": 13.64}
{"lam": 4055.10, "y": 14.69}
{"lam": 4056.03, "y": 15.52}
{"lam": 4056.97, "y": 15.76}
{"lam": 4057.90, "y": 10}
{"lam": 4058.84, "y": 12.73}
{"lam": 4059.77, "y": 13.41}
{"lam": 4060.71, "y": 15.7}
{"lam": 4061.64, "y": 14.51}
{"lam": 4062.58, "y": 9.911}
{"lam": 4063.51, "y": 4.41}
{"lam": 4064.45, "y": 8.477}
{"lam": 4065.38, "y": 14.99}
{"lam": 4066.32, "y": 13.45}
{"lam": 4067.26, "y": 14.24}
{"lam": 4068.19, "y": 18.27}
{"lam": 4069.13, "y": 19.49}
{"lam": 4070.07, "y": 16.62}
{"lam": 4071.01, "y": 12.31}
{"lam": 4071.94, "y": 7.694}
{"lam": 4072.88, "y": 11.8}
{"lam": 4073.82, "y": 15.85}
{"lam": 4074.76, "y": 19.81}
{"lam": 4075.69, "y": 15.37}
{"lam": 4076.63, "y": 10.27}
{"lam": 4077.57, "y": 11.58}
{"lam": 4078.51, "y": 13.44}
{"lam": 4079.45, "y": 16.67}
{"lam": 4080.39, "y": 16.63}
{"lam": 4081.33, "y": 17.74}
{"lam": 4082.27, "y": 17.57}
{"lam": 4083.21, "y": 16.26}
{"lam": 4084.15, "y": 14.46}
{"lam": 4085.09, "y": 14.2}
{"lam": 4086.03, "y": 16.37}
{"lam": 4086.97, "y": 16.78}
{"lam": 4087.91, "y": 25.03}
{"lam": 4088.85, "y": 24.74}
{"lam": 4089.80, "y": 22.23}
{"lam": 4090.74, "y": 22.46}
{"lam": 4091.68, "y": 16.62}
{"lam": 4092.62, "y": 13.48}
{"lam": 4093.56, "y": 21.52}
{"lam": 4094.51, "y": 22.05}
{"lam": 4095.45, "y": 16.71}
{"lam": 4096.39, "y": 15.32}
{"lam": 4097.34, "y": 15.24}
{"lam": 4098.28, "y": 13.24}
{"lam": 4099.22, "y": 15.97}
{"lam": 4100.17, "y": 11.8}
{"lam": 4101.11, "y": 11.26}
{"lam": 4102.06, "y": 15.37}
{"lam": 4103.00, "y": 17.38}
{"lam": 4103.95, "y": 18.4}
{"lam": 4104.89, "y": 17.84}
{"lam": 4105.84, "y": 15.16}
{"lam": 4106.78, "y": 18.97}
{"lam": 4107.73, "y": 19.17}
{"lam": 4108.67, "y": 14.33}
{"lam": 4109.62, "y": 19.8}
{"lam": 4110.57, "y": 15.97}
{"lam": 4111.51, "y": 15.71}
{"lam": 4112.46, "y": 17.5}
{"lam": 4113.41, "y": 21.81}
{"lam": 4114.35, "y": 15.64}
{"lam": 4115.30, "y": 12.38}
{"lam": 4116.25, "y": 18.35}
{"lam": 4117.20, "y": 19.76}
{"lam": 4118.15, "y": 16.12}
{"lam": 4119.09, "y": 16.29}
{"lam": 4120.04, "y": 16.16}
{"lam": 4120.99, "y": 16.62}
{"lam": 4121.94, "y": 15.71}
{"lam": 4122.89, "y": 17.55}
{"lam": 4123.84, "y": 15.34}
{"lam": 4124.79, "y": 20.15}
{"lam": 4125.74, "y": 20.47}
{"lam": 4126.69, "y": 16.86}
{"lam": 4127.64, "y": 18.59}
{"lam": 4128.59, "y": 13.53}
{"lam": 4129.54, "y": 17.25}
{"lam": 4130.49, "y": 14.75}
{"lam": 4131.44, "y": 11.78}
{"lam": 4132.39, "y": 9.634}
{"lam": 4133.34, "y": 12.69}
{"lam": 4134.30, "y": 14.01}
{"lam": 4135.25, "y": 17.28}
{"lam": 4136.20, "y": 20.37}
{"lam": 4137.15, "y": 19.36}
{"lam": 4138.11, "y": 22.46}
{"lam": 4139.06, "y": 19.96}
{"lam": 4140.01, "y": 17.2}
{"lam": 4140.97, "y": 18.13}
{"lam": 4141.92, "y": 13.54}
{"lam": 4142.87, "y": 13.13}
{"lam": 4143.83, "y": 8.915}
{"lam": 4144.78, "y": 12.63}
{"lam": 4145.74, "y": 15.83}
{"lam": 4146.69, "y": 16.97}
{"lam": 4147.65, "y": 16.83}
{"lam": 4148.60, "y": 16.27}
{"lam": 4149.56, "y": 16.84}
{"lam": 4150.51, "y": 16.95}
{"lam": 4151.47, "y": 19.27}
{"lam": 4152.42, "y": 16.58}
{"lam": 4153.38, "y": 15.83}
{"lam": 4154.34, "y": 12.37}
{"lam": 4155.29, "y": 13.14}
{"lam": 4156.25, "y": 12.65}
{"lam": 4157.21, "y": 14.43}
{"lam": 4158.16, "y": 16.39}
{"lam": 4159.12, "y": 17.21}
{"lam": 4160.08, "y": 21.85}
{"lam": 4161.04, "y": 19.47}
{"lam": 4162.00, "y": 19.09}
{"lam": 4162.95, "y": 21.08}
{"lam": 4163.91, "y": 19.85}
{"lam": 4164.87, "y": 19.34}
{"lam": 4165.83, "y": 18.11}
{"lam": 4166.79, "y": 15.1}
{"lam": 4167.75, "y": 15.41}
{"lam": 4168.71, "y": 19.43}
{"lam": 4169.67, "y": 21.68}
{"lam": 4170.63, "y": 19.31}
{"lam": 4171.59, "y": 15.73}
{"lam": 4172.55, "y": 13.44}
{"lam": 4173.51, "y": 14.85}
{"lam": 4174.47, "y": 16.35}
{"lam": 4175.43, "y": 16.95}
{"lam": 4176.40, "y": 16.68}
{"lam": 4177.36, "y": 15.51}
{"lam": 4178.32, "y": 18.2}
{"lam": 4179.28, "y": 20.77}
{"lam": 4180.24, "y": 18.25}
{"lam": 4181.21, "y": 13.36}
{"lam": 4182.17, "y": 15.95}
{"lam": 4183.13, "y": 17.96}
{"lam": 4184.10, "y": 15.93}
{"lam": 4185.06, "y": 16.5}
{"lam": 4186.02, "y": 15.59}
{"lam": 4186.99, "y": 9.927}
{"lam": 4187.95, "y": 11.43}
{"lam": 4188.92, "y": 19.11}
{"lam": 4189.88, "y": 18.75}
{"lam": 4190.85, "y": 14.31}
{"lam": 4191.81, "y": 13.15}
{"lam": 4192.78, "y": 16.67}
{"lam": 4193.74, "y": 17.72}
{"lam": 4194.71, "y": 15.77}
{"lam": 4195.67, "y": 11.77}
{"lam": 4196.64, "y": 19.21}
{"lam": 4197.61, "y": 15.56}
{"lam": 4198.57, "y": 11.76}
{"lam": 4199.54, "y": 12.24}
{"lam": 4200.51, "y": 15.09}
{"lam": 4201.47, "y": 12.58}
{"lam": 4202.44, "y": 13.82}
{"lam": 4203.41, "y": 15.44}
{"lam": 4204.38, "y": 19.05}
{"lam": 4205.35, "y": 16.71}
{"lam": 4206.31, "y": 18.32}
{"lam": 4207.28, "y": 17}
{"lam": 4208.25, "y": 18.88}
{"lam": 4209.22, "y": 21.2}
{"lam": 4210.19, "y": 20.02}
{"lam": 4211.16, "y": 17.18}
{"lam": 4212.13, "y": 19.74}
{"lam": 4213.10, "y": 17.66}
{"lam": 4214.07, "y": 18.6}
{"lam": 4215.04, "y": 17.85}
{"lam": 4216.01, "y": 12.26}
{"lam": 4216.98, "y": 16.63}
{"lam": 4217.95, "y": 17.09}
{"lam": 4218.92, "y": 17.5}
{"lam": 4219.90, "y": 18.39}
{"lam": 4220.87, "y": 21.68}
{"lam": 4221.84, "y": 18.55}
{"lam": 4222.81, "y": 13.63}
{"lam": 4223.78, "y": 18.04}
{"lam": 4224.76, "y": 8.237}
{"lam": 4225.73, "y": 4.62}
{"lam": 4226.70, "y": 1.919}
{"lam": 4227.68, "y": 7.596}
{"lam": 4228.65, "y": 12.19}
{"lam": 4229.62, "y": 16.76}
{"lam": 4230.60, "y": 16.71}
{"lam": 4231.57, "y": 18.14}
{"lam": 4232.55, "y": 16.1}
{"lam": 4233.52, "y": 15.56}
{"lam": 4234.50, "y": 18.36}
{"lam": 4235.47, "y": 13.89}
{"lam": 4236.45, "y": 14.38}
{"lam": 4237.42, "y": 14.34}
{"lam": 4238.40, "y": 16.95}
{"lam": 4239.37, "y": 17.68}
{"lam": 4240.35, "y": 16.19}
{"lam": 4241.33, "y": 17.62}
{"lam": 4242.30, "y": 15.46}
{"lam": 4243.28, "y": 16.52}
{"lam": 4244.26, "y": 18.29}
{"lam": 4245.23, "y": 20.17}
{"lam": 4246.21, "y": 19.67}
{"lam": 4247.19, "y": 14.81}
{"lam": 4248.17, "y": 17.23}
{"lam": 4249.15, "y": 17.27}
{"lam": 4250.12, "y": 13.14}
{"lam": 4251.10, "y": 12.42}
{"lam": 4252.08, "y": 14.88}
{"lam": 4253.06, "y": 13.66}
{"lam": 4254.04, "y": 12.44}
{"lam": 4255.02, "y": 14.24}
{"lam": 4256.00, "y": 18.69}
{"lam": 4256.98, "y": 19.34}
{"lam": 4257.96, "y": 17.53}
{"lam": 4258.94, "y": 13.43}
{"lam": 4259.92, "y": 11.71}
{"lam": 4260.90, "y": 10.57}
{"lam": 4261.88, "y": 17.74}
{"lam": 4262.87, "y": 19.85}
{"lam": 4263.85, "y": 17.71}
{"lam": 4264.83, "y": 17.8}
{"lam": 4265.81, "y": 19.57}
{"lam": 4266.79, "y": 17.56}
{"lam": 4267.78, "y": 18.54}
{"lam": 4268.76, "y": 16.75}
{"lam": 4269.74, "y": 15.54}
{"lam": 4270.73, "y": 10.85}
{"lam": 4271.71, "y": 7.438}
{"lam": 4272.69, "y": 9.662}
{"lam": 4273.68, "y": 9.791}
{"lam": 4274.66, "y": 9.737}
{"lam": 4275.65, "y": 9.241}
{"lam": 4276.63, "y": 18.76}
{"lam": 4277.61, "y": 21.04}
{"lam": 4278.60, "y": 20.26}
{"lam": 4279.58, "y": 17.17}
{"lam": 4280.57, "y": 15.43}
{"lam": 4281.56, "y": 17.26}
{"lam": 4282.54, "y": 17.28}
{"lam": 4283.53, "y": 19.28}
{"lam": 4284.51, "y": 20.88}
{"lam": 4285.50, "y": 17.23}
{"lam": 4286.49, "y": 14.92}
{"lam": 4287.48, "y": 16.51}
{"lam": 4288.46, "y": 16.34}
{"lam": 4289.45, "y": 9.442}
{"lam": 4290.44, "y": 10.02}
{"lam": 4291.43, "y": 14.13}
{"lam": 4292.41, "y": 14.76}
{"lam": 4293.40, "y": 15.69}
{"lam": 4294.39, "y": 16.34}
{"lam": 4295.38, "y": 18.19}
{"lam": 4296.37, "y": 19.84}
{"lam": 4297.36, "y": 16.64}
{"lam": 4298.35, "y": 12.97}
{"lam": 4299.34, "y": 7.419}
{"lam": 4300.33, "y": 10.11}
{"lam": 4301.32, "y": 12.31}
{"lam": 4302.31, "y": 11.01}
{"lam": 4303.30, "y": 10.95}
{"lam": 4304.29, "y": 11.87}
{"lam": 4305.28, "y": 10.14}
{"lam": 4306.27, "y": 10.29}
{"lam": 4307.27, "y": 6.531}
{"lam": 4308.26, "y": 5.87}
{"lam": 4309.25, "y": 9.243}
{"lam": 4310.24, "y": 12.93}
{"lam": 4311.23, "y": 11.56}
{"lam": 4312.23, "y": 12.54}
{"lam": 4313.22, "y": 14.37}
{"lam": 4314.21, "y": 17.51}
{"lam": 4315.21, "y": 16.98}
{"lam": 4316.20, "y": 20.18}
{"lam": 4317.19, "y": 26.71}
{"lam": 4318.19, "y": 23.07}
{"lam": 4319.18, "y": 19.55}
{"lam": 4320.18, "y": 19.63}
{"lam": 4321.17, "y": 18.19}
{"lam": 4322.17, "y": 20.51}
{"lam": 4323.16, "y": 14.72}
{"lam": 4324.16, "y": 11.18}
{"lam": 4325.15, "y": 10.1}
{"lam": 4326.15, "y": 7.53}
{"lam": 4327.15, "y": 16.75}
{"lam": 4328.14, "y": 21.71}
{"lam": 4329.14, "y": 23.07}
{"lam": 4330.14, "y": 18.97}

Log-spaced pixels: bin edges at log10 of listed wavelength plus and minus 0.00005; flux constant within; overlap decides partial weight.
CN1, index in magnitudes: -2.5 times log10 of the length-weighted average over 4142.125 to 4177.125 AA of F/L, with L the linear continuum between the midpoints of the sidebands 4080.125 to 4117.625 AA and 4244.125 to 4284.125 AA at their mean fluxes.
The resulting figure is 0.01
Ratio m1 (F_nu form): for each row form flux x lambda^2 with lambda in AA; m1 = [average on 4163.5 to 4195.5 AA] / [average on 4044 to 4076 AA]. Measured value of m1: 1.30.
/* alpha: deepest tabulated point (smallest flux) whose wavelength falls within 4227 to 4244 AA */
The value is 7.596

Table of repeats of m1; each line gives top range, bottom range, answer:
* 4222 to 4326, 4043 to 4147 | 1.04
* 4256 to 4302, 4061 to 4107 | 1.07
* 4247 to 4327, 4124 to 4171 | 0.95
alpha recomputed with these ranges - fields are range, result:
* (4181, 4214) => 9.927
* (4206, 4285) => 1.919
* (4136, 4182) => 8.915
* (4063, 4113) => 4.41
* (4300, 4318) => 5.87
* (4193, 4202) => 11.76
